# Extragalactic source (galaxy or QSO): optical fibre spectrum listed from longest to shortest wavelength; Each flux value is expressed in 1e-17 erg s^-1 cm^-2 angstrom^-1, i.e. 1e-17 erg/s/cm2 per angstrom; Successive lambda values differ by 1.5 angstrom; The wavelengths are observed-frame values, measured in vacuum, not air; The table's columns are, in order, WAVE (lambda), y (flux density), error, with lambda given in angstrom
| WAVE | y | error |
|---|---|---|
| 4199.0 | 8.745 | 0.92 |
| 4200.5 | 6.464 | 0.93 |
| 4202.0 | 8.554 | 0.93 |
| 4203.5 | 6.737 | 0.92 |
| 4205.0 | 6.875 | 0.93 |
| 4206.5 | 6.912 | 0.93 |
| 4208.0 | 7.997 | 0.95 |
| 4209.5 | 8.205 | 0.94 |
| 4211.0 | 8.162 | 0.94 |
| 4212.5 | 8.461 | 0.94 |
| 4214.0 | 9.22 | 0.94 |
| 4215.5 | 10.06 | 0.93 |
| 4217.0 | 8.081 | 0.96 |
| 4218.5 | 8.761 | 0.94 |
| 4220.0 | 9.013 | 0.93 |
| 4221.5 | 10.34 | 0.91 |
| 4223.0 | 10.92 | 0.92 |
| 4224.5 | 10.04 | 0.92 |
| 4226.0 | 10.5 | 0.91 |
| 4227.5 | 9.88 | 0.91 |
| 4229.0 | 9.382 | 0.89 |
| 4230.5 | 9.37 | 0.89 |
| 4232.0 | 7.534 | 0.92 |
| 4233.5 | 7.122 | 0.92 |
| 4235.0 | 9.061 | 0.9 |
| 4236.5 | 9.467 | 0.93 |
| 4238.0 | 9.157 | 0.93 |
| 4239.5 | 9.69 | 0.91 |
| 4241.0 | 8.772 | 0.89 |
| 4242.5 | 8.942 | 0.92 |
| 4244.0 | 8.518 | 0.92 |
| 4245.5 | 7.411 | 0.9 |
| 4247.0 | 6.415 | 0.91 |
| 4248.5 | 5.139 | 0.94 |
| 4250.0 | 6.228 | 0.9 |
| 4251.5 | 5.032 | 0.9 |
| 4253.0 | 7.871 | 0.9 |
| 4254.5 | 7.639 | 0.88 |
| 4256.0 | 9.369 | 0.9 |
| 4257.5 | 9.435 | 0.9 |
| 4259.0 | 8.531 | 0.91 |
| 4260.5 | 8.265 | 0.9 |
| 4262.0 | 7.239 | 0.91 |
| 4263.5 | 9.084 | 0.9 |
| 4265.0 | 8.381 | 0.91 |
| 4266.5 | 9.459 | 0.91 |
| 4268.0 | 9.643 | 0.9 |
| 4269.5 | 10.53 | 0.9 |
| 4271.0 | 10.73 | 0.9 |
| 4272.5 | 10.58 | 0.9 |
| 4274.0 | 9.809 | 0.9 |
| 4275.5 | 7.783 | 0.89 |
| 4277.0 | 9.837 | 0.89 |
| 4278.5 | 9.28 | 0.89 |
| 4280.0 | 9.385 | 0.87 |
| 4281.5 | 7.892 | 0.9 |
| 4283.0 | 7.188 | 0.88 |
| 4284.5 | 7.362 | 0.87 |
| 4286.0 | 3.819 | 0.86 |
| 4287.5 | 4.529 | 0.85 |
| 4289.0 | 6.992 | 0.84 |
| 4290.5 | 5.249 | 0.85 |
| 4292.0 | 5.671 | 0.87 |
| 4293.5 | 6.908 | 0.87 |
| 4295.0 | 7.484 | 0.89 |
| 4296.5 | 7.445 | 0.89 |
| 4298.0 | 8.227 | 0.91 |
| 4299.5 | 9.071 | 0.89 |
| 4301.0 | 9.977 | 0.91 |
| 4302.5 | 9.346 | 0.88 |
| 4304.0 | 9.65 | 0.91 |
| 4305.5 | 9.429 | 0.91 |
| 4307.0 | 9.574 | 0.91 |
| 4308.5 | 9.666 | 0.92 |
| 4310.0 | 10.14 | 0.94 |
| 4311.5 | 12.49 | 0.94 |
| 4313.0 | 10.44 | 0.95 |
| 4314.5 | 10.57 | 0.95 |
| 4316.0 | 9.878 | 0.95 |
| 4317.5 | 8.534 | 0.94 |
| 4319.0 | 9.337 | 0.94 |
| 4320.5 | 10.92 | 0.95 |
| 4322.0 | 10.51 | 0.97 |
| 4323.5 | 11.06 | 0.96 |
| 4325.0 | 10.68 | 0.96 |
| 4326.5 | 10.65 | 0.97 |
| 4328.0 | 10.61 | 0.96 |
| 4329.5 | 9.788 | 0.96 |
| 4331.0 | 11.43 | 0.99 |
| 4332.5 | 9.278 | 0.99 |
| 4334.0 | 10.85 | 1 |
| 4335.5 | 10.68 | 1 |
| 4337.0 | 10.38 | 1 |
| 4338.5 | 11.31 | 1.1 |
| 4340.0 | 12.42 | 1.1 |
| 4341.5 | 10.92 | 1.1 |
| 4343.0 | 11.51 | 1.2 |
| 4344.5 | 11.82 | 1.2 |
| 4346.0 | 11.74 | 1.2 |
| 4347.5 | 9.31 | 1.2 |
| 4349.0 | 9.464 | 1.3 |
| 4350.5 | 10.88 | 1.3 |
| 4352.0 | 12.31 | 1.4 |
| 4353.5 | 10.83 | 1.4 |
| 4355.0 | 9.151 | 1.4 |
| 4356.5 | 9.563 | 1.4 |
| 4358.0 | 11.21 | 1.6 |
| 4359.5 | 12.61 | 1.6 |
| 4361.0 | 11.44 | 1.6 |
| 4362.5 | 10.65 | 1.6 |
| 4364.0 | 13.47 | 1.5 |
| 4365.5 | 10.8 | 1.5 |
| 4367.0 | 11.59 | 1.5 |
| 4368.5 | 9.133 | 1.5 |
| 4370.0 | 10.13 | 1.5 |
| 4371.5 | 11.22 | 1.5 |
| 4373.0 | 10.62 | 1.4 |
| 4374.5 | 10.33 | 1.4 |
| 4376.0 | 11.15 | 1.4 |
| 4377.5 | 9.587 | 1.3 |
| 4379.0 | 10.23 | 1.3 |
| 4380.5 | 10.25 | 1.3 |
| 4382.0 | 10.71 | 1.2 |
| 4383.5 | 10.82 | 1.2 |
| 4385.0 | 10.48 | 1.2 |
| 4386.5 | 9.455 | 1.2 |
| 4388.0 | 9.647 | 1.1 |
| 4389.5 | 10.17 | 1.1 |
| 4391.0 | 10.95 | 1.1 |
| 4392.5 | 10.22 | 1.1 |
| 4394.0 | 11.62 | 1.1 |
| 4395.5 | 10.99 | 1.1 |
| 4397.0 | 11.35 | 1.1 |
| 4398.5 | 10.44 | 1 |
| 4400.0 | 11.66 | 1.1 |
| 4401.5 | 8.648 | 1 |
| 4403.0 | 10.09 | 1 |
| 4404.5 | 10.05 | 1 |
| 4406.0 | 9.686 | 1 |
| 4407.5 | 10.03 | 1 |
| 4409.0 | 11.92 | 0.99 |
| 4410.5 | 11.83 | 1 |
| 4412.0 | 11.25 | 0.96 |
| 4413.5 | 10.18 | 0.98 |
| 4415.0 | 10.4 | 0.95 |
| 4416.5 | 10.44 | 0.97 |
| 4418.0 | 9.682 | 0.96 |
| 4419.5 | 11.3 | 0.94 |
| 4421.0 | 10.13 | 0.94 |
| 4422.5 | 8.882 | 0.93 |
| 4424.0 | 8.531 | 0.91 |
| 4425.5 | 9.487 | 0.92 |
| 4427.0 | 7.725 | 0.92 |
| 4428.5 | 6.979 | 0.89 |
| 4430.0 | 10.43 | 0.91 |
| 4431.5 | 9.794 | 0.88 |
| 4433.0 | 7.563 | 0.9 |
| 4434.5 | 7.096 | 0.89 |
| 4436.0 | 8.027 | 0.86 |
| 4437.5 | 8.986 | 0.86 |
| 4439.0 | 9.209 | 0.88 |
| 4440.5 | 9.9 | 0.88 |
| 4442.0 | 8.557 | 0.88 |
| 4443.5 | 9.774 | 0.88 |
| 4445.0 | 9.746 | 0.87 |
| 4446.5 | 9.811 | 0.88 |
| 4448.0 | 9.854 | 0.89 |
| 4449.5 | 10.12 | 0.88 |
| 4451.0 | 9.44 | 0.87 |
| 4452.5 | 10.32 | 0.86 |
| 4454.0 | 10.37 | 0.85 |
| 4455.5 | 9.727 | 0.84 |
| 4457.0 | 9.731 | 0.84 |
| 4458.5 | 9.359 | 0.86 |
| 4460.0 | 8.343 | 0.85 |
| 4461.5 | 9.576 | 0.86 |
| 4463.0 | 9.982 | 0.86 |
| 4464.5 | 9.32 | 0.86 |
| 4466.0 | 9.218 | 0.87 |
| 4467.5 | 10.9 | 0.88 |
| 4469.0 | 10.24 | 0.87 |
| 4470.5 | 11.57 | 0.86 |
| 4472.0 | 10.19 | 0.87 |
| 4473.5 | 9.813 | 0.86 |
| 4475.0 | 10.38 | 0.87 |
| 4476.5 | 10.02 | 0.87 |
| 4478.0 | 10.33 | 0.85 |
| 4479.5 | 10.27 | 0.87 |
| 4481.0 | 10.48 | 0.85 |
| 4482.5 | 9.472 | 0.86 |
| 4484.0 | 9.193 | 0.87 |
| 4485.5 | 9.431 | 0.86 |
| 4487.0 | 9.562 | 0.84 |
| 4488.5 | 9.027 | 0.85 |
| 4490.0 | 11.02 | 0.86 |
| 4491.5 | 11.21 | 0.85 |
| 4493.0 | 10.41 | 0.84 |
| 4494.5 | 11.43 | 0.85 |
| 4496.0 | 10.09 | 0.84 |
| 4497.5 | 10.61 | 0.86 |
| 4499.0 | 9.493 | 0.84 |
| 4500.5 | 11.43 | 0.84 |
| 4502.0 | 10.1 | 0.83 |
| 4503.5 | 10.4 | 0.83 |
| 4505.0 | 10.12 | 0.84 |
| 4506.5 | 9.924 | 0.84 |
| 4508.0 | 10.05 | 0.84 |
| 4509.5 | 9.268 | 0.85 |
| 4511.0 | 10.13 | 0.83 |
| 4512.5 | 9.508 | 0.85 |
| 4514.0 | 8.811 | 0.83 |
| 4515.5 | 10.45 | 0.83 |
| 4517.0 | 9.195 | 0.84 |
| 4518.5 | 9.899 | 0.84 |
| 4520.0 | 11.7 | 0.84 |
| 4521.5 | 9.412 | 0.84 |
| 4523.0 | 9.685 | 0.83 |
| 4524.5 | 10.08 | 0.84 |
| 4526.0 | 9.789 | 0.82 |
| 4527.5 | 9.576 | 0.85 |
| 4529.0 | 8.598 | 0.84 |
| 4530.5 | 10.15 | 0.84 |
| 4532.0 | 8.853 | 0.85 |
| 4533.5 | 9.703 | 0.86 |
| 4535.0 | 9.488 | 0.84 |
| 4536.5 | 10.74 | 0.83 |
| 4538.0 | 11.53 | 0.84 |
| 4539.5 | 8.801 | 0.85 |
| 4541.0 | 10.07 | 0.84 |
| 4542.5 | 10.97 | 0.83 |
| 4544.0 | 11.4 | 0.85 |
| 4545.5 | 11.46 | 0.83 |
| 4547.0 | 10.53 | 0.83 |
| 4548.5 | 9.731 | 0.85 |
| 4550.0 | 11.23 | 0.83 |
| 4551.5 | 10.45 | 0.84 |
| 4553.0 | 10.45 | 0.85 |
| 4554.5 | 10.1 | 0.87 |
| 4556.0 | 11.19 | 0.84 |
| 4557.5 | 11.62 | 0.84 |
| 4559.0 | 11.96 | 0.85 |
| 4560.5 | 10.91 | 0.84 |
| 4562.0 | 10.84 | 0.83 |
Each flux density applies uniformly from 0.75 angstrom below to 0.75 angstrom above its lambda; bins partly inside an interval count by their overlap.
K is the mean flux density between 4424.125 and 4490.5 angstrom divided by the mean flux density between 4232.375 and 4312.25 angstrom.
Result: 1.1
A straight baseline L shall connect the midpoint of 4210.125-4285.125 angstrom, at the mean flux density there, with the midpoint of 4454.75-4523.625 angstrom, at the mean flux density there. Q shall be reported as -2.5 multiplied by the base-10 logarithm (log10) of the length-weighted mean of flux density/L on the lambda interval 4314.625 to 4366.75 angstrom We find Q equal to -0.17 mag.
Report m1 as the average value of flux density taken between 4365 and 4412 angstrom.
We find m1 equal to 10.5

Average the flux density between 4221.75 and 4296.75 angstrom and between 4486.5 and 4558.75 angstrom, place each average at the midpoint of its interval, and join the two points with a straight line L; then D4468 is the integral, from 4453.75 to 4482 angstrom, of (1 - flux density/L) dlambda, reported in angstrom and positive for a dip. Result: -0.5 angstrom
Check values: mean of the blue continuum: 8.26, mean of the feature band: 9.98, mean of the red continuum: 10.2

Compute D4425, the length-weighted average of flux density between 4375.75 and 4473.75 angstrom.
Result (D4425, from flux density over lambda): 9.9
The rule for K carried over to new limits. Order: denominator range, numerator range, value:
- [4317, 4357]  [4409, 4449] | 0.89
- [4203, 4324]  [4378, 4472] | 1.15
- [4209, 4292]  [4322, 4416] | 1.27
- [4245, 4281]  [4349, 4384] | 1.27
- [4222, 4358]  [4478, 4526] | 1.09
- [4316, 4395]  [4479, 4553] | 0.95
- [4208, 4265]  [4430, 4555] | 1.16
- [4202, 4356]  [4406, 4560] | 1.10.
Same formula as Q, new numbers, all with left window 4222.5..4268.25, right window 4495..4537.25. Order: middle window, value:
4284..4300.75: 0.29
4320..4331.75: -0.20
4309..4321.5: -0.16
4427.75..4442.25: 0.10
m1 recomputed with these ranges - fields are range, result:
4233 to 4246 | 8.74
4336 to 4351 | 11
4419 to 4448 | 9.05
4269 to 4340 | 9.24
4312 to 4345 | 10.6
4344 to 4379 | 10.8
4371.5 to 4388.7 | 10.3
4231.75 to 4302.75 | 8.09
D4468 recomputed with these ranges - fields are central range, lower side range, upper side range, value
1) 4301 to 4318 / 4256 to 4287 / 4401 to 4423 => -1.6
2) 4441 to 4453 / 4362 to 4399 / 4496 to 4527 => 0.7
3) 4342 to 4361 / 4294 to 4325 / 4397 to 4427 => -1.9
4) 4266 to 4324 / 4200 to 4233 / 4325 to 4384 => 6.0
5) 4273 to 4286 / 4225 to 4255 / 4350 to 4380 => 1.0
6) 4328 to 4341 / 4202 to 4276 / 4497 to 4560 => -2.3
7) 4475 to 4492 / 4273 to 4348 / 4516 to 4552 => -0.1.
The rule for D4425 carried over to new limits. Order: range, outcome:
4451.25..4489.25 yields 9.87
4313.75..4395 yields 10.6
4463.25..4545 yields 10.1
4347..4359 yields 10.4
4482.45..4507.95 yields 10.2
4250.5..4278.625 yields 8.84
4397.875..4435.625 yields 9.75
